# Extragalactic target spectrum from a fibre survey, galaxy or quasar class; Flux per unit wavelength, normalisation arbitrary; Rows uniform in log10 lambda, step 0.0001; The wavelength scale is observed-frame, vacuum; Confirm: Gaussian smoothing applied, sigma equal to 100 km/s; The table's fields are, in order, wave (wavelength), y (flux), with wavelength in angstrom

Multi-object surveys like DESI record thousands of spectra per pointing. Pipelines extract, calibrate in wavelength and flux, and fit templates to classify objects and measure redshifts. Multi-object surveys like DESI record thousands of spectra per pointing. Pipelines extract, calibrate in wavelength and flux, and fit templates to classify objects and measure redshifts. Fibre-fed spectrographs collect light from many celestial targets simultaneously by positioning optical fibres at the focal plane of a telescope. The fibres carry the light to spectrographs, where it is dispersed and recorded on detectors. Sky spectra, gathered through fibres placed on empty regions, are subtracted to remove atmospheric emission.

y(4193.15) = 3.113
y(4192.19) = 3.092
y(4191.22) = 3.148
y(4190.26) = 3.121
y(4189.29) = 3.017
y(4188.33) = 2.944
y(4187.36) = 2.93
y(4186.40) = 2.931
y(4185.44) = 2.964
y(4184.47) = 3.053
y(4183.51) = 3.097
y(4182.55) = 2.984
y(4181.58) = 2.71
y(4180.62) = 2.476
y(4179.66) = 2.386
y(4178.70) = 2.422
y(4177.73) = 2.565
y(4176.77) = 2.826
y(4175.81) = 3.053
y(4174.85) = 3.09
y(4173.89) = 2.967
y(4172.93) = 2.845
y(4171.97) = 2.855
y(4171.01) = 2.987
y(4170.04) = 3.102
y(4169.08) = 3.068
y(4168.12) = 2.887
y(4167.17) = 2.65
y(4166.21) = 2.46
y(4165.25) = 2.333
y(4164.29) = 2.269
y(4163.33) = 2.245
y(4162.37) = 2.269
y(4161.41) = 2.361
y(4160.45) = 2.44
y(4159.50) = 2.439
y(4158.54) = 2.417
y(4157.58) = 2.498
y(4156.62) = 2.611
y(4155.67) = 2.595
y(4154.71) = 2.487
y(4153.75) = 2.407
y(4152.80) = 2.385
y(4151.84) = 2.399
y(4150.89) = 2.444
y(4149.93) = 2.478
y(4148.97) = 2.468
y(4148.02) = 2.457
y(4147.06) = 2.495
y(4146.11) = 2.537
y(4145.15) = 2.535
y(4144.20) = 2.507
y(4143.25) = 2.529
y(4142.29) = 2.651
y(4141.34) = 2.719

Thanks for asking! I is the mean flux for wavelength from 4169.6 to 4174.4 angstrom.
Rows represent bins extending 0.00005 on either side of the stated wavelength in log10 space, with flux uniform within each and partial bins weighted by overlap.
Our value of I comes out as 2.95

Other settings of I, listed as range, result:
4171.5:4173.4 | 2.85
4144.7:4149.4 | 2.5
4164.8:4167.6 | 2.48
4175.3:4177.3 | 2.94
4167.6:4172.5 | 2.98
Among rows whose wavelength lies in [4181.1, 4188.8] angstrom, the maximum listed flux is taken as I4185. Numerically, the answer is 3.097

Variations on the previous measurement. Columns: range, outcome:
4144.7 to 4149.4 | 2.537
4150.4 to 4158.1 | 2.611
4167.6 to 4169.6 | 3.068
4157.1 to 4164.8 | 2.498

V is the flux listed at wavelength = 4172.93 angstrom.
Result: 2.845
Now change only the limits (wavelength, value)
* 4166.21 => 2.46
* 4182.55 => 2.984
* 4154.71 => 2.487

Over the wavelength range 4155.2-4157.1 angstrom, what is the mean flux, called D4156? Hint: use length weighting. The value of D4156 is 2.61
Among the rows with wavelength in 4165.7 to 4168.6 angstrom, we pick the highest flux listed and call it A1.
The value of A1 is 2.887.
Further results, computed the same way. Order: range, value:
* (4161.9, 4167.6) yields 2.65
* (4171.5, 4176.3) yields 3.09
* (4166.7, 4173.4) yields 3.102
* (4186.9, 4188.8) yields 2.944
